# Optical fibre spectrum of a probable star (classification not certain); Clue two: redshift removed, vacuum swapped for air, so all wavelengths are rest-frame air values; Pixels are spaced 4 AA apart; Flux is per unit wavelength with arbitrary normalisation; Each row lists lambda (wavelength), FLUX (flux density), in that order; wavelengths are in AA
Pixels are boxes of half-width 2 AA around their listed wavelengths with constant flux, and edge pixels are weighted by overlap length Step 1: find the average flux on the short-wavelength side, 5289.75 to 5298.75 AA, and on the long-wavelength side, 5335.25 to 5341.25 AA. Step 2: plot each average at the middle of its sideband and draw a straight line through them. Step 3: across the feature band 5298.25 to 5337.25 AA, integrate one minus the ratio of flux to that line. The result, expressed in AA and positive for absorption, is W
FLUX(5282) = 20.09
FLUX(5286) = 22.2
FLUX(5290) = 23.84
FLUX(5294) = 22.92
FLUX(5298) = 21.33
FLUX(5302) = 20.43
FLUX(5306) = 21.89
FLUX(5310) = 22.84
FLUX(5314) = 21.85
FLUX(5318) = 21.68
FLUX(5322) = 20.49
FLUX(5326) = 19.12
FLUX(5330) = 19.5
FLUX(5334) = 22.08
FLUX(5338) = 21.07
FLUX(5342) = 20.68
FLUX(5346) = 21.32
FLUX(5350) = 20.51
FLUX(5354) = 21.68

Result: 1.30 AA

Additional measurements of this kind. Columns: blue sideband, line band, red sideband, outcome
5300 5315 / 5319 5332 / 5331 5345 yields 0.9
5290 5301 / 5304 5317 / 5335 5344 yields -0.2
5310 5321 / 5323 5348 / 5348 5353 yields 0.7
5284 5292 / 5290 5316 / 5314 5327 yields -0.1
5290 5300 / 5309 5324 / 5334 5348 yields 0.2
